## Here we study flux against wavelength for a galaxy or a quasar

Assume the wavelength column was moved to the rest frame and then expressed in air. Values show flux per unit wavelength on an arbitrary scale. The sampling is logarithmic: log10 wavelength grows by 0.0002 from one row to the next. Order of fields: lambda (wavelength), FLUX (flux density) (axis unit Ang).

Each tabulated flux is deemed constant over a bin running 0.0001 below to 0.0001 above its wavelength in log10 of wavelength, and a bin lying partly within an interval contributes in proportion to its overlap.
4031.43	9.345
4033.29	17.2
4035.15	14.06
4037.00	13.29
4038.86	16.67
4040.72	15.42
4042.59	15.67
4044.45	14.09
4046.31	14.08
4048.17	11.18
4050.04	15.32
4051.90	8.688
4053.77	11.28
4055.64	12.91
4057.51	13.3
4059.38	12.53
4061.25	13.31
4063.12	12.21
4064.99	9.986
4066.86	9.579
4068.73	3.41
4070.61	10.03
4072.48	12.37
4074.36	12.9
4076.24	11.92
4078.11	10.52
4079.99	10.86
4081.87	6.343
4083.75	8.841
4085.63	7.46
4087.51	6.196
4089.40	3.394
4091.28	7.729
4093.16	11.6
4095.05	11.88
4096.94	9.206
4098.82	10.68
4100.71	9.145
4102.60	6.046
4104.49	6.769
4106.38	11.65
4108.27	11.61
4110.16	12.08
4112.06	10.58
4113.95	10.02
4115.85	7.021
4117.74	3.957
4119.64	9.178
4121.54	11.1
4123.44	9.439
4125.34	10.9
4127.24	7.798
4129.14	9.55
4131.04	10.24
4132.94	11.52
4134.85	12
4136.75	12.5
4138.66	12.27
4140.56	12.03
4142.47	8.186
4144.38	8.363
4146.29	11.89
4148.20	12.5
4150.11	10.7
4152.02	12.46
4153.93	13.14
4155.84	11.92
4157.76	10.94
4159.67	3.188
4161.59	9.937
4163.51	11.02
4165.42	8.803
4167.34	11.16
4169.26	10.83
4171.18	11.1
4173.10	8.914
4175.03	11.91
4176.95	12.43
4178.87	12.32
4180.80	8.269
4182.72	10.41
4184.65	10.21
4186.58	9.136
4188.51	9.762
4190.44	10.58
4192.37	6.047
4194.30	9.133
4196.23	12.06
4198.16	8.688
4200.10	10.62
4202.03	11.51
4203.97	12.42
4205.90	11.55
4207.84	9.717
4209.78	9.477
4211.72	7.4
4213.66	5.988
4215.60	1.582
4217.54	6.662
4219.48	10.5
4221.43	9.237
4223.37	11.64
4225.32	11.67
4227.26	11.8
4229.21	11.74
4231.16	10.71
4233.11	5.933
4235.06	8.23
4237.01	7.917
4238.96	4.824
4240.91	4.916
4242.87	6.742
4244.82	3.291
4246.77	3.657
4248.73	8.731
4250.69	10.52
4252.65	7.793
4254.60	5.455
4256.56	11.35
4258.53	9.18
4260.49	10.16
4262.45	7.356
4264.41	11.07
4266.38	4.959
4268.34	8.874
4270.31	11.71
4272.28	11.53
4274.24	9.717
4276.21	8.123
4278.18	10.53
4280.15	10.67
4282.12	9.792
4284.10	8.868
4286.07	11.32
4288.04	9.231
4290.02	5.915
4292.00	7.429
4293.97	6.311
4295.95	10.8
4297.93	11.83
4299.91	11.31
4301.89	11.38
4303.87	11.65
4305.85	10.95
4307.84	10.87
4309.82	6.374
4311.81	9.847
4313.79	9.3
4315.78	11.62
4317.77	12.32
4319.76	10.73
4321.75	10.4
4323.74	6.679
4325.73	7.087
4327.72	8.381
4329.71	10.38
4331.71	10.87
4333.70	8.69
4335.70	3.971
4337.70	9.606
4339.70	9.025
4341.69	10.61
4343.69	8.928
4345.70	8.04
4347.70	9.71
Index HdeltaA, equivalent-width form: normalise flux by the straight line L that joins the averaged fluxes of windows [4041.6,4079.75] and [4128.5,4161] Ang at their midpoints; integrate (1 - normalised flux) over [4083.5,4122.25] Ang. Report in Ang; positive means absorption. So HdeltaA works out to 8.3 Ang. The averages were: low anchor 11.7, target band 8.85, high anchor 10.8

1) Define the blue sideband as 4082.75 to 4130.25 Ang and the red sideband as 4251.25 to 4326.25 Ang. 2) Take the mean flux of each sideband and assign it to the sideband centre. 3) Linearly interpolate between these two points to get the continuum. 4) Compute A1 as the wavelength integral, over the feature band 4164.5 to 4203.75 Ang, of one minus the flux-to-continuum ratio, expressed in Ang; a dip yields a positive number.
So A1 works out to -4.5 Ang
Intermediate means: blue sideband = 8.96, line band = 10.2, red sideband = 9.51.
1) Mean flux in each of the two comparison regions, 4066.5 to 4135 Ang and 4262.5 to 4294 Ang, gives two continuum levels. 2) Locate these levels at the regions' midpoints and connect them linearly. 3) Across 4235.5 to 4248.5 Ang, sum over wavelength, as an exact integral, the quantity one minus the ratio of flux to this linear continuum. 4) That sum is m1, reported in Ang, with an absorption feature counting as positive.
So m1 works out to 5.2 Ang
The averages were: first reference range 9.31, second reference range 9.16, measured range 5.55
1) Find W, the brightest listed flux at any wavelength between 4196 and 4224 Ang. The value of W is 12.42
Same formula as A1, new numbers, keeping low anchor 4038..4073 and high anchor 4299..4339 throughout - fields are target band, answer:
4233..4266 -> 9.0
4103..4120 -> 3.7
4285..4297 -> 1.7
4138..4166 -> 1.9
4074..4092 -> 5.2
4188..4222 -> 5.4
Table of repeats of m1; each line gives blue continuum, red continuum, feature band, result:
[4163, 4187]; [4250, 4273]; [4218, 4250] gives 4.6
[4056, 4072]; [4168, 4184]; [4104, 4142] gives 2.1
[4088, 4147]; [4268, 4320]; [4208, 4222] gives 3.5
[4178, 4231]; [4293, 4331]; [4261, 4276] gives 0.8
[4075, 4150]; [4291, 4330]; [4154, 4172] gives -0.7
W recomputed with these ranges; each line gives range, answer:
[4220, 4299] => 11.83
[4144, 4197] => 13.14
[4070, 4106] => 12.9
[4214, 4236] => 11.8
